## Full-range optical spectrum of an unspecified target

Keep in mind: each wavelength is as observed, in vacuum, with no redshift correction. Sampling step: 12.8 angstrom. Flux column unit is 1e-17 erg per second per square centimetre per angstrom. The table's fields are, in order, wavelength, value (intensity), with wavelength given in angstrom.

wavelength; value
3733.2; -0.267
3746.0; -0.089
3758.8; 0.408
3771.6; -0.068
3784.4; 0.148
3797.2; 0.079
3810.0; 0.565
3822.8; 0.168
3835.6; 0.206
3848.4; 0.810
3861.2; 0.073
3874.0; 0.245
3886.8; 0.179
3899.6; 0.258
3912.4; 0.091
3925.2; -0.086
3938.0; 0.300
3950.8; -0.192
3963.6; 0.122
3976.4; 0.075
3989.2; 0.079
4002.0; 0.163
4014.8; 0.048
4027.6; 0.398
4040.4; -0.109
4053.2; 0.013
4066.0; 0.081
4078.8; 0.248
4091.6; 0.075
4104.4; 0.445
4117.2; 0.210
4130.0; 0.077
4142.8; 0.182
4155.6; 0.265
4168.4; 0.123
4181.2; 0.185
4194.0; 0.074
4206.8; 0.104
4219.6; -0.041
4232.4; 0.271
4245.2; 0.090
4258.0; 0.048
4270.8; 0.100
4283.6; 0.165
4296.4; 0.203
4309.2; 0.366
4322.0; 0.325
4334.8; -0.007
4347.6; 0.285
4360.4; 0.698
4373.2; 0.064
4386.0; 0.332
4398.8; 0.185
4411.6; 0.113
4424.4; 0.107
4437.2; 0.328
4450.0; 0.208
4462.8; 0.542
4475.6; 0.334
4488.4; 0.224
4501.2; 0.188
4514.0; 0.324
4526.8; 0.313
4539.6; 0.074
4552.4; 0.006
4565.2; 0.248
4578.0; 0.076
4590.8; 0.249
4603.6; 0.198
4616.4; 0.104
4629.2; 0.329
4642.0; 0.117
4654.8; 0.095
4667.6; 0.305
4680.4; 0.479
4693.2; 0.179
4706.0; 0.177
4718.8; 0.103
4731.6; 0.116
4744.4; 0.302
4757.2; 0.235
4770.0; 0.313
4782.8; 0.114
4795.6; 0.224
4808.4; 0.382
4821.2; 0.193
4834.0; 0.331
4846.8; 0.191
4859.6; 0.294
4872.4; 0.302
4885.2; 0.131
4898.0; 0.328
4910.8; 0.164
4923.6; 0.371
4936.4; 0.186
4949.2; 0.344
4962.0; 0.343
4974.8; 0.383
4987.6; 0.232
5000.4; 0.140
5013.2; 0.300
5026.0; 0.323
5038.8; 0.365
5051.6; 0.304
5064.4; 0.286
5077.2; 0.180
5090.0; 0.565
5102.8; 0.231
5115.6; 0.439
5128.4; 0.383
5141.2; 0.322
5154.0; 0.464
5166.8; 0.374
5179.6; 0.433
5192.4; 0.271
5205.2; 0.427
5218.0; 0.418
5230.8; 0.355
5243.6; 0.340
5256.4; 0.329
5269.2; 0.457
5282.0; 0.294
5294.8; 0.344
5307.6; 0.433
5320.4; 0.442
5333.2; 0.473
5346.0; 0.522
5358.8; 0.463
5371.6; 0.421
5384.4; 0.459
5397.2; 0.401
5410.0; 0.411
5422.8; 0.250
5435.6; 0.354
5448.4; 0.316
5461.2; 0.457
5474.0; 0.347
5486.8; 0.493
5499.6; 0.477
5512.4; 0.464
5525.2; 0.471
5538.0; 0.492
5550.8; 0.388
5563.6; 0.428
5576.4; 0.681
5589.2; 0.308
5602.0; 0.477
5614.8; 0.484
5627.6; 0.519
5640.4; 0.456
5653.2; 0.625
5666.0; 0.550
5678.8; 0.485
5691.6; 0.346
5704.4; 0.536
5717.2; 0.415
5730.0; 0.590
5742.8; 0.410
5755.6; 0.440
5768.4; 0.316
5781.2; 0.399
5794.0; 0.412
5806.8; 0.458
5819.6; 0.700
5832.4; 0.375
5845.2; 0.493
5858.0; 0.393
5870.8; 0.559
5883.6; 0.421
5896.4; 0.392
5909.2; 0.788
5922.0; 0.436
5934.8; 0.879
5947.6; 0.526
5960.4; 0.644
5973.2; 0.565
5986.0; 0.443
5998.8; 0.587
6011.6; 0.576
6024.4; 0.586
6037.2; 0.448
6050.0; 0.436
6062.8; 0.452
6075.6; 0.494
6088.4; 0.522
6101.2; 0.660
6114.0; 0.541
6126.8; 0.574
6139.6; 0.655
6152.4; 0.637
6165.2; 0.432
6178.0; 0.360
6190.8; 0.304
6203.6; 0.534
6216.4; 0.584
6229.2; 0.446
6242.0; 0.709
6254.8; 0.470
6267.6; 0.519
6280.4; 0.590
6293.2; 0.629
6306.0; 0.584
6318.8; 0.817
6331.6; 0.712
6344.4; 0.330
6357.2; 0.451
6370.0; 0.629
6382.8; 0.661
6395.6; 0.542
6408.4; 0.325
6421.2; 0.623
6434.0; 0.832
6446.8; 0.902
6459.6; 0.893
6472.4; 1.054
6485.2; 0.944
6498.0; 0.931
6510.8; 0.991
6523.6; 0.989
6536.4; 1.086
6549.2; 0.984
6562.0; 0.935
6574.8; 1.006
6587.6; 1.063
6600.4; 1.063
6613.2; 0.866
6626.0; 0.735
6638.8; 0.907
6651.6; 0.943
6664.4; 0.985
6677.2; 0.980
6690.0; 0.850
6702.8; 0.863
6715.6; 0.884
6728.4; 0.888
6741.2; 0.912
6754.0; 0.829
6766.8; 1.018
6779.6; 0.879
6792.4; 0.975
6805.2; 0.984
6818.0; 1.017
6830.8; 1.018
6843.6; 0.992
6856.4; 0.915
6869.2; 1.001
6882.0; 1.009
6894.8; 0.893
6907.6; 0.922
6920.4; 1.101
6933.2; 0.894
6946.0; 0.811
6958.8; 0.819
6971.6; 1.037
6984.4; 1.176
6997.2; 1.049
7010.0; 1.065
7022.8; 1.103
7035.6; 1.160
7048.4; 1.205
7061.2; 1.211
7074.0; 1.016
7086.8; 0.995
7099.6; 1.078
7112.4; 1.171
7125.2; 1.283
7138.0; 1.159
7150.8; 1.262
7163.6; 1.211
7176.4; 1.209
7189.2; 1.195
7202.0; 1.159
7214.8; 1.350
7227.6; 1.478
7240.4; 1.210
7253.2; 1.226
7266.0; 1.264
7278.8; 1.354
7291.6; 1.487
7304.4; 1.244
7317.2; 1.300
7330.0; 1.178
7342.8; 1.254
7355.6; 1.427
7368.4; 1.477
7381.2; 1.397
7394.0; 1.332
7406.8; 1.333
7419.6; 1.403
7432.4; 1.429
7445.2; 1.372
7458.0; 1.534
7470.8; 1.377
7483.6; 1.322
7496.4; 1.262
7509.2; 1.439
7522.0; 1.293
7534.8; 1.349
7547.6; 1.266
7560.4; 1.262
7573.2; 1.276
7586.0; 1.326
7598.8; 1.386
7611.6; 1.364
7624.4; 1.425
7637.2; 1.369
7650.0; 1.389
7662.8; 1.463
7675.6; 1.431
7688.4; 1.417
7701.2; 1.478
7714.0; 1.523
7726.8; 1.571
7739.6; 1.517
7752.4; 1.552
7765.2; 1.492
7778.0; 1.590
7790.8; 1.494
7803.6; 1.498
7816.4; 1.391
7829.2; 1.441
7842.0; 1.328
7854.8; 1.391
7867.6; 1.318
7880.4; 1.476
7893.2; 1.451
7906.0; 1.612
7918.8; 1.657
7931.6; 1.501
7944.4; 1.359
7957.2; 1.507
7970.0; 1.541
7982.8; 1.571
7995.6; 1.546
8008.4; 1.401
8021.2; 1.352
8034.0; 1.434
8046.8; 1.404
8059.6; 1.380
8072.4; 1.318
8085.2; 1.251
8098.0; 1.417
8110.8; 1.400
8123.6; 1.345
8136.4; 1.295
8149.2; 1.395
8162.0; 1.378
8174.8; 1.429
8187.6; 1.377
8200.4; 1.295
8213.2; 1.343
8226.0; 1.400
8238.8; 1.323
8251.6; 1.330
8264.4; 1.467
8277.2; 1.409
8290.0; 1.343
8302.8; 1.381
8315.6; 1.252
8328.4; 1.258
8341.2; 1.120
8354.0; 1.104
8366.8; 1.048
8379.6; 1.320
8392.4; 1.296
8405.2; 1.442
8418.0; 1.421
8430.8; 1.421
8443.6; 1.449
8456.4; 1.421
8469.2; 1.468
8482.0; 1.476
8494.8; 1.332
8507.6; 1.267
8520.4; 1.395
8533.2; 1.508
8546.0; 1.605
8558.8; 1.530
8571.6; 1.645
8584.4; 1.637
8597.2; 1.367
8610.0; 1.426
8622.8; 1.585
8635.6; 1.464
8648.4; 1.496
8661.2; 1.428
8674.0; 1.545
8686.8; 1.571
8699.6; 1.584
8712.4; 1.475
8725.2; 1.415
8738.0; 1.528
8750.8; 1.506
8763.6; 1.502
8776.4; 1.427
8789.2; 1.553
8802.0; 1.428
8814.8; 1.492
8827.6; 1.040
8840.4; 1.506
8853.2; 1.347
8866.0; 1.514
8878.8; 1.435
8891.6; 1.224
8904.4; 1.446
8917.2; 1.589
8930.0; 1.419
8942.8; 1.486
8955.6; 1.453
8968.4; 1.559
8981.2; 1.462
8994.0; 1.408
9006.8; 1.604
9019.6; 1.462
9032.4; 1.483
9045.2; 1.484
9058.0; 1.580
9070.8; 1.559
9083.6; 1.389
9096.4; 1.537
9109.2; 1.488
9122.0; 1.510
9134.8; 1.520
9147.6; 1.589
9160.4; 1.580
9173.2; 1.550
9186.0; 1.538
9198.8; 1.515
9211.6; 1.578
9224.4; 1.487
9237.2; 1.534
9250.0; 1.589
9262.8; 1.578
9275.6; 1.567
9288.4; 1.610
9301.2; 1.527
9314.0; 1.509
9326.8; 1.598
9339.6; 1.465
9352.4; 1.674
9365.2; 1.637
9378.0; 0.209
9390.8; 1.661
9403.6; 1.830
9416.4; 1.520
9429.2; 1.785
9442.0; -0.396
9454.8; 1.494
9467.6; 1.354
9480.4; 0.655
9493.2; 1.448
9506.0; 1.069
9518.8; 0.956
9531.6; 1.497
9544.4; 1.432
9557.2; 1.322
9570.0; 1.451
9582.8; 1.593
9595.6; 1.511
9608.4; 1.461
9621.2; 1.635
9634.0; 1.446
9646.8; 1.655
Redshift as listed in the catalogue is 0.61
